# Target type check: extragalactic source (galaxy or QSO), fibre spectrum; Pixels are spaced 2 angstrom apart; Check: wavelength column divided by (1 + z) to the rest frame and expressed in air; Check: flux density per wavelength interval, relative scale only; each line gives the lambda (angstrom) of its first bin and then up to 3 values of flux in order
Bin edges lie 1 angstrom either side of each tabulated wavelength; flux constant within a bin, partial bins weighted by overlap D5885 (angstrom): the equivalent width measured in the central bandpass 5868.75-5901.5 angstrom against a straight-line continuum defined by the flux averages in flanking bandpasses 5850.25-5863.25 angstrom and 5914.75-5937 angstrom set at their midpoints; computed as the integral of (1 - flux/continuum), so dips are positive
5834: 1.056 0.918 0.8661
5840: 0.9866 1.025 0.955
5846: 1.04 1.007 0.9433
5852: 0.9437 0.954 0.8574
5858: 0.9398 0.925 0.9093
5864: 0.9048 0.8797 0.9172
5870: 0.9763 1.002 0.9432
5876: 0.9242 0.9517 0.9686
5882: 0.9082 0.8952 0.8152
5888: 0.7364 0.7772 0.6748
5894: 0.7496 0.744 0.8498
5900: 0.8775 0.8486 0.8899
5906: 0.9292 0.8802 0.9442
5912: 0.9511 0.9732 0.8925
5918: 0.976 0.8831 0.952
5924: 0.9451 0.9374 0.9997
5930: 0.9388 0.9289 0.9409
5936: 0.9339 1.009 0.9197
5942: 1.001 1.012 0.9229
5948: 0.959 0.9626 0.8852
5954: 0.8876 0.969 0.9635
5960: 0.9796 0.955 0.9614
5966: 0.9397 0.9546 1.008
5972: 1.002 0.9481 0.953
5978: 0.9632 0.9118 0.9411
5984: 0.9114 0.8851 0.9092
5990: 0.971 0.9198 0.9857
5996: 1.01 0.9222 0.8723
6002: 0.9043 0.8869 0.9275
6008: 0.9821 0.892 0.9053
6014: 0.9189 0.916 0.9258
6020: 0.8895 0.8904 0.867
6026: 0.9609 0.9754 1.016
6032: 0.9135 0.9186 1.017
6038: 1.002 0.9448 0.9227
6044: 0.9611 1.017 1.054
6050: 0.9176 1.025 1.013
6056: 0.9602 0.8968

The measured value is 2.36 angstrom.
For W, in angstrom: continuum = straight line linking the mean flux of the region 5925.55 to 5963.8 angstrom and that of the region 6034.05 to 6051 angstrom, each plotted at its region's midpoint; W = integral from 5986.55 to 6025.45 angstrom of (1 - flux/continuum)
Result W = 1.88 angstrom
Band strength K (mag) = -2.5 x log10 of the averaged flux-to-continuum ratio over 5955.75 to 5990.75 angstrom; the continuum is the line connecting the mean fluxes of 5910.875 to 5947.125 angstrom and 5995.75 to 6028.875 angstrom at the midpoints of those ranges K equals -0.02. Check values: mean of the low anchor 0.951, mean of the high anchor 0.918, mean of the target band 0.951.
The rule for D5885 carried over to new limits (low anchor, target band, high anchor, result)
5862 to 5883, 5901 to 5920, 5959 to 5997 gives 0.5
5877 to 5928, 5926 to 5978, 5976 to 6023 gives -3.1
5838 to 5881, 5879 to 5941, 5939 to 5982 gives 3.8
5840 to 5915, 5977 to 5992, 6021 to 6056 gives 0.3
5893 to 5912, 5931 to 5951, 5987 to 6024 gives -1.7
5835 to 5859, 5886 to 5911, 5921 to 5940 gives 3.4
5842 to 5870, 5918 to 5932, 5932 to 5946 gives 0.2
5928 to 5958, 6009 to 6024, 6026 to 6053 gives 1.0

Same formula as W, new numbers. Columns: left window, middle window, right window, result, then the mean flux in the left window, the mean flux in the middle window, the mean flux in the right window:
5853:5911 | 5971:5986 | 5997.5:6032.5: -0.5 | 0.882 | 0.943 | 0.92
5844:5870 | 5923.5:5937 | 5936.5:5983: 0.1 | 0.937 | 0.946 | 0.957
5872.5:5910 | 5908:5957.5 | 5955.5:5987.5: -2.2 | 0.858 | 0.946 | 0.952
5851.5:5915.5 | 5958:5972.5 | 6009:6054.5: -0.7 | 0.888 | 0.97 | 0.95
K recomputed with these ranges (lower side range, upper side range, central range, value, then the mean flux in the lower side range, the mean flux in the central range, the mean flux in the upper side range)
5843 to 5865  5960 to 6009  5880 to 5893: 0.160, 0.944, 0.814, 0.943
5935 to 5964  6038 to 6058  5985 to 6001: 0.034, 0.955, 0.934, 0.976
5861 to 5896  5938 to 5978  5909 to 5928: -0.030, 0.875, 0.943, 0.958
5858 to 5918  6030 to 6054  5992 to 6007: 0.025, 0.887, 0.929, 0.976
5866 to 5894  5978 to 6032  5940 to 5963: -0.054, 0.879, 0.953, 0.927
